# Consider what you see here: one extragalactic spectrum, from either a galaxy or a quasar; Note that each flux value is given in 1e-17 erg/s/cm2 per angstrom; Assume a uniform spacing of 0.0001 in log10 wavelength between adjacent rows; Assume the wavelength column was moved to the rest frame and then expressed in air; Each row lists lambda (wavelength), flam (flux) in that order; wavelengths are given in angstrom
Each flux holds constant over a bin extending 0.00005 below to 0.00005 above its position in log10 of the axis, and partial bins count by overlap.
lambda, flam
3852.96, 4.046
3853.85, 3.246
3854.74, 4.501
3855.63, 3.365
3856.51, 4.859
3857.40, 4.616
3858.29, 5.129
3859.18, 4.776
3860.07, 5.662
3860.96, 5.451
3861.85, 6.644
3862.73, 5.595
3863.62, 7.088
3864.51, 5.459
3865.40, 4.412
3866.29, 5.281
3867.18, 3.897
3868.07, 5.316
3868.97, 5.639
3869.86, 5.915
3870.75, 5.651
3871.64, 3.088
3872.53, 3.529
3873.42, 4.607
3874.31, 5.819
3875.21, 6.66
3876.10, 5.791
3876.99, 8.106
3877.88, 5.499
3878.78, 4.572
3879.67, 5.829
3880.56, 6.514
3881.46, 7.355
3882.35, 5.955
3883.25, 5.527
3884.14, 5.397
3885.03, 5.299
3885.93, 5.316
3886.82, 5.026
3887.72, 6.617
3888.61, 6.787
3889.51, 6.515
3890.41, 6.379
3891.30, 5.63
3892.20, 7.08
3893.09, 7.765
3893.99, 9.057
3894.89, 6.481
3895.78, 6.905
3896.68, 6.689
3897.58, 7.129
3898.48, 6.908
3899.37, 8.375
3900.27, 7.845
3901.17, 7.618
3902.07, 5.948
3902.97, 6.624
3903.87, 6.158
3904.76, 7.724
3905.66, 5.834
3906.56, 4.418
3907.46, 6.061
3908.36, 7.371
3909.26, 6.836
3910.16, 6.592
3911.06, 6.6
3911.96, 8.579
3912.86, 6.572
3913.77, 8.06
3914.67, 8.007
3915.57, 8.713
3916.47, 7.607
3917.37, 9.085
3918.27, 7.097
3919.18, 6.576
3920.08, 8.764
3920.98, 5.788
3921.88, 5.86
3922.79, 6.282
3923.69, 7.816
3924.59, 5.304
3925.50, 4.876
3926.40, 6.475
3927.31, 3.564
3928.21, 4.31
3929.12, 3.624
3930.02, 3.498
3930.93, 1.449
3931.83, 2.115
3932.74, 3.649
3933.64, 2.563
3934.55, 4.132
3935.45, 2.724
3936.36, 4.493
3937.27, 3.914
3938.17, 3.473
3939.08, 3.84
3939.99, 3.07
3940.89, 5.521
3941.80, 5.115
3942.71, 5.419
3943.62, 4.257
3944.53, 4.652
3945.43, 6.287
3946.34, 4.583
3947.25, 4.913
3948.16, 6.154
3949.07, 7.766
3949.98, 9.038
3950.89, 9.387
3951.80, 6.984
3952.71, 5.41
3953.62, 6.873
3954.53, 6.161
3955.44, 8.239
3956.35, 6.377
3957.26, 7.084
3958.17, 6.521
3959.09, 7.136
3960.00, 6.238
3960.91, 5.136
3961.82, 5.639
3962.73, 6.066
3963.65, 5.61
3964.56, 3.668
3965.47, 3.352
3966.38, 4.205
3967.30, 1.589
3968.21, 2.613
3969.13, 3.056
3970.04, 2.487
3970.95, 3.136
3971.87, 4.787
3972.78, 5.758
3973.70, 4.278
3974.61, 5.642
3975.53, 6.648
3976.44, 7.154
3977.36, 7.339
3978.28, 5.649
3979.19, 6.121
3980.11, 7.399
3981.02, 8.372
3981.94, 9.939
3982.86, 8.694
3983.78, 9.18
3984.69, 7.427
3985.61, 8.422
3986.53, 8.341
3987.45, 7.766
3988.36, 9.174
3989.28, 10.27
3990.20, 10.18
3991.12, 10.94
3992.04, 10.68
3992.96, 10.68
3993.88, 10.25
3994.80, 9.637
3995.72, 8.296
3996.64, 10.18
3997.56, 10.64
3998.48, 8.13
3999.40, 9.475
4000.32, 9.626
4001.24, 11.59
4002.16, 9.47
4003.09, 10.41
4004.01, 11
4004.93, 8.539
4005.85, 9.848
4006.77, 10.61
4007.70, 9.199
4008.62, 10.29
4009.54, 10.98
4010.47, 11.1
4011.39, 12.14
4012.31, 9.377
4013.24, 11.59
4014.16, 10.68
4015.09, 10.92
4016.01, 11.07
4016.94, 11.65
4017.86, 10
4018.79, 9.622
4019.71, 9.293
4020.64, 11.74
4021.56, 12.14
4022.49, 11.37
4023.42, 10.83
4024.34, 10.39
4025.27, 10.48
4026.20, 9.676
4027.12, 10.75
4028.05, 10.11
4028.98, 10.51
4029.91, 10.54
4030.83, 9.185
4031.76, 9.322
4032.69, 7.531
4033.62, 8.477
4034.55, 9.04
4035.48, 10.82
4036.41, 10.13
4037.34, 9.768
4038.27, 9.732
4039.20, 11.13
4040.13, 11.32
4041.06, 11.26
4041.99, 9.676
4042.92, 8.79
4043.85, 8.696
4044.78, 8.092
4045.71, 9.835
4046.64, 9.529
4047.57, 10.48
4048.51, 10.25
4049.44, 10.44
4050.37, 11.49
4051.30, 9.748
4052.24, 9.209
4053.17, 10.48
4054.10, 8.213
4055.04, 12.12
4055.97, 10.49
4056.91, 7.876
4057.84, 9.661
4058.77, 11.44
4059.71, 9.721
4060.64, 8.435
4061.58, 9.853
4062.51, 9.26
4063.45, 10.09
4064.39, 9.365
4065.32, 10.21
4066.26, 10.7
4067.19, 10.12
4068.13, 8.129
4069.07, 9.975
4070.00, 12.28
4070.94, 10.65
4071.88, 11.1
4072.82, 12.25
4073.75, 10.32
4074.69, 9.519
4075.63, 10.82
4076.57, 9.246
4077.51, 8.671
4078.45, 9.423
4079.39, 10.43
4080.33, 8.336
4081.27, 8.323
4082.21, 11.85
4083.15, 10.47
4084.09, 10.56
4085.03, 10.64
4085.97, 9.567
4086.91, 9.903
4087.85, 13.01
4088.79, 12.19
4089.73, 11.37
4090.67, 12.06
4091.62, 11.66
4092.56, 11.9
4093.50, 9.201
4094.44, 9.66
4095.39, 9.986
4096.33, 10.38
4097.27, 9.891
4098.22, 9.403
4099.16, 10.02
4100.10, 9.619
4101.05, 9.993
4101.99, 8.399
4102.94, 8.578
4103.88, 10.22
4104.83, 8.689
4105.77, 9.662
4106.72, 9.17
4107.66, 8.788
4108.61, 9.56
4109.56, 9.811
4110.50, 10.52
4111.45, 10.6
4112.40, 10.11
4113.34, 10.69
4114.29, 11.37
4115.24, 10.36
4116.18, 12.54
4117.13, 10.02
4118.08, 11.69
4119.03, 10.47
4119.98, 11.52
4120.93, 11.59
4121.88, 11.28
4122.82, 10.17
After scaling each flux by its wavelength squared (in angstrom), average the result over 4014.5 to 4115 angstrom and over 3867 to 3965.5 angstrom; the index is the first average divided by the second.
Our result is 1.83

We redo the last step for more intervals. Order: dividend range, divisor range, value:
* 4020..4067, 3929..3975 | 2.13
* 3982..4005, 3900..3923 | 1.42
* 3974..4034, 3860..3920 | 1.59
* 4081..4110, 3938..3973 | 2.04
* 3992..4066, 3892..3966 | 1.77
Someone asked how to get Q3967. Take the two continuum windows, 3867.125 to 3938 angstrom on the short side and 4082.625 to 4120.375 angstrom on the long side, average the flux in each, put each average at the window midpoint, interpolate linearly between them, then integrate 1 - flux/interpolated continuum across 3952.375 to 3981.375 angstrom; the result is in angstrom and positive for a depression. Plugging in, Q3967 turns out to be 7.46 angstrom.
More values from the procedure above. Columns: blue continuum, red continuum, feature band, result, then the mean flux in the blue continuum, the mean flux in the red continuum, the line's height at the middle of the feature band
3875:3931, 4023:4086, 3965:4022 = 0.49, 6.46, 9.97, 8.56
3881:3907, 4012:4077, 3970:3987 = 3.59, 6.57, 10.1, 8.57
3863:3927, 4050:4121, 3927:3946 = 8.77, 6.39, 10.2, 7.22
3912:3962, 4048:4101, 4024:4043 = -2.31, 5.74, 10.2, 8.88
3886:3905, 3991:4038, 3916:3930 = 2.75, 6.88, 10.2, 7.65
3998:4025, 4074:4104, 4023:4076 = 1.58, 10.5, 10.2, 10.3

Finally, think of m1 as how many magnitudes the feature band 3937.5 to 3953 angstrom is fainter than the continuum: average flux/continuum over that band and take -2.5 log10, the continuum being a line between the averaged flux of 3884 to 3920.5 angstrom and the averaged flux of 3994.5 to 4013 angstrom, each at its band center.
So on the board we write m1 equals 0.42 mag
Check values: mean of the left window 6.94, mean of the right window 10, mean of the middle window 5.62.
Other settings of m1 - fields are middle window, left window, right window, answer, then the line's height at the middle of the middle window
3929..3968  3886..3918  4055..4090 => 0.481 mag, 7.87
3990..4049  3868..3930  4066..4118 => -0.160 mag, 8.78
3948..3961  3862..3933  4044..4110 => 0.047 mag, 7.35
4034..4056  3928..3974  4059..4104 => -0.155 mag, 8.69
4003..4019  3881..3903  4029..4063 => -0.160 mag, 9.08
